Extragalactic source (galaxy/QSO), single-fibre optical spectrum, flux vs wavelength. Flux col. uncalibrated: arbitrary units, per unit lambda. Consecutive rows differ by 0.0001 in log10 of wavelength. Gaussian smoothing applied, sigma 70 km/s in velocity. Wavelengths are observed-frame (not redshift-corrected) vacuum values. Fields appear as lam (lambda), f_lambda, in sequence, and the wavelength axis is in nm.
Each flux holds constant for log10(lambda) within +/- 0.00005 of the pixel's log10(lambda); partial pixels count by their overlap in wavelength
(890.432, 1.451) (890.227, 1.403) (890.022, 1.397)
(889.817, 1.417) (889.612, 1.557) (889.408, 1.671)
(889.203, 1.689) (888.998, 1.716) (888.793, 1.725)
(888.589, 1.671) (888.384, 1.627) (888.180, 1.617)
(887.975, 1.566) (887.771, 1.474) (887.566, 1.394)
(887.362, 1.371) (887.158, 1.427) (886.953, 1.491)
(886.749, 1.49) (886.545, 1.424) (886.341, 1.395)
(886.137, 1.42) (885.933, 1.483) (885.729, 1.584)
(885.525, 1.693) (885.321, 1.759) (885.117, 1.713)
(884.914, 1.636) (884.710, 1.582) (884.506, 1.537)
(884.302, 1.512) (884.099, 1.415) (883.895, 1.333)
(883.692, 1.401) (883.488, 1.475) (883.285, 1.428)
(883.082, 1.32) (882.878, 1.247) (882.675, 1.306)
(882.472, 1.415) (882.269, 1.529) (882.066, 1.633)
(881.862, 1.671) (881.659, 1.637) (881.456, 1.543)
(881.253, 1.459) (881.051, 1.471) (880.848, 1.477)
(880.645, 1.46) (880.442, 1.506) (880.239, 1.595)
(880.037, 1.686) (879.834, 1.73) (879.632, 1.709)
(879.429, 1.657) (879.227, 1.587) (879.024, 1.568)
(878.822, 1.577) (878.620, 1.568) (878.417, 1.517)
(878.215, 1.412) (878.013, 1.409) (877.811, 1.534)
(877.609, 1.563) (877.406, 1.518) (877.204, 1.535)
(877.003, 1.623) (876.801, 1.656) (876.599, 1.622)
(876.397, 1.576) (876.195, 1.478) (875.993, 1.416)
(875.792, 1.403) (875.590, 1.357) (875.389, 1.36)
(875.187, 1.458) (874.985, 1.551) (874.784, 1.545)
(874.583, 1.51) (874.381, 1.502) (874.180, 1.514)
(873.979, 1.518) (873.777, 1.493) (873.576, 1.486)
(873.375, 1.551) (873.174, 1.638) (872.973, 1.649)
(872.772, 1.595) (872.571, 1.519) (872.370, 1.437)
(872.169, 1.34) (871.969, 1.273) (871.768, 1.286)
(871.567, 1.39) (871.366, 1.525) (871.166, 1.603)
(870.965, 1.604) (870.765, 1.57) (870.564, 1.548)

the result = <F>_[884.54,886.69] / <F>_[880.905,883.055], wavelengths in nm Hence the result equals 1.05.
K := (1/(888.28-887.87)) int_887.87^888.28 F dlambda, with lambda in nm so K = 1.59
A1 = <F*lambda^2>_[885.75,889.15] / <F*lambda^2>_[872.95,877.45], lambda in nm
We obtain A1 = 1.0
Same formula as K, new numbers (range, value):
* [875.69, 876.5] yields 1.47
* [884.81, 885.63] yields 1.7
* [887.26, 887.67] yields 1.38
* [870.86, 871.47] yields 1.58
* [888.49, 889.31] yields 1.7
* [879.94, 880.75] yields 1.56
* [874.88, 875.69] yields 1.43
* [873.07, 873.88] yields 1.54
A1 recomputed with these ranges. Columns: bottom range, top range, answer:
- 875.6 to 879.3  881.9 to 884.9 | 0.96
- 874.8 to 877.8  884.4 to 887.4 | 1.04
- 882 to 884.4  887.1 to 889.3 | 1.12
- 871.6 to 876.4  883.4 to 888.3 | 1.05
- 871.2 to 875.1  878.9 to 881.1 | 1.08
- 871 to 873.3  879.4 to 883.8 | 1.04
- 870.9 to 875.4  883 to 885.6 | 1.05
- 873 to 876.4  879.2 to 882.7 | 1.06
